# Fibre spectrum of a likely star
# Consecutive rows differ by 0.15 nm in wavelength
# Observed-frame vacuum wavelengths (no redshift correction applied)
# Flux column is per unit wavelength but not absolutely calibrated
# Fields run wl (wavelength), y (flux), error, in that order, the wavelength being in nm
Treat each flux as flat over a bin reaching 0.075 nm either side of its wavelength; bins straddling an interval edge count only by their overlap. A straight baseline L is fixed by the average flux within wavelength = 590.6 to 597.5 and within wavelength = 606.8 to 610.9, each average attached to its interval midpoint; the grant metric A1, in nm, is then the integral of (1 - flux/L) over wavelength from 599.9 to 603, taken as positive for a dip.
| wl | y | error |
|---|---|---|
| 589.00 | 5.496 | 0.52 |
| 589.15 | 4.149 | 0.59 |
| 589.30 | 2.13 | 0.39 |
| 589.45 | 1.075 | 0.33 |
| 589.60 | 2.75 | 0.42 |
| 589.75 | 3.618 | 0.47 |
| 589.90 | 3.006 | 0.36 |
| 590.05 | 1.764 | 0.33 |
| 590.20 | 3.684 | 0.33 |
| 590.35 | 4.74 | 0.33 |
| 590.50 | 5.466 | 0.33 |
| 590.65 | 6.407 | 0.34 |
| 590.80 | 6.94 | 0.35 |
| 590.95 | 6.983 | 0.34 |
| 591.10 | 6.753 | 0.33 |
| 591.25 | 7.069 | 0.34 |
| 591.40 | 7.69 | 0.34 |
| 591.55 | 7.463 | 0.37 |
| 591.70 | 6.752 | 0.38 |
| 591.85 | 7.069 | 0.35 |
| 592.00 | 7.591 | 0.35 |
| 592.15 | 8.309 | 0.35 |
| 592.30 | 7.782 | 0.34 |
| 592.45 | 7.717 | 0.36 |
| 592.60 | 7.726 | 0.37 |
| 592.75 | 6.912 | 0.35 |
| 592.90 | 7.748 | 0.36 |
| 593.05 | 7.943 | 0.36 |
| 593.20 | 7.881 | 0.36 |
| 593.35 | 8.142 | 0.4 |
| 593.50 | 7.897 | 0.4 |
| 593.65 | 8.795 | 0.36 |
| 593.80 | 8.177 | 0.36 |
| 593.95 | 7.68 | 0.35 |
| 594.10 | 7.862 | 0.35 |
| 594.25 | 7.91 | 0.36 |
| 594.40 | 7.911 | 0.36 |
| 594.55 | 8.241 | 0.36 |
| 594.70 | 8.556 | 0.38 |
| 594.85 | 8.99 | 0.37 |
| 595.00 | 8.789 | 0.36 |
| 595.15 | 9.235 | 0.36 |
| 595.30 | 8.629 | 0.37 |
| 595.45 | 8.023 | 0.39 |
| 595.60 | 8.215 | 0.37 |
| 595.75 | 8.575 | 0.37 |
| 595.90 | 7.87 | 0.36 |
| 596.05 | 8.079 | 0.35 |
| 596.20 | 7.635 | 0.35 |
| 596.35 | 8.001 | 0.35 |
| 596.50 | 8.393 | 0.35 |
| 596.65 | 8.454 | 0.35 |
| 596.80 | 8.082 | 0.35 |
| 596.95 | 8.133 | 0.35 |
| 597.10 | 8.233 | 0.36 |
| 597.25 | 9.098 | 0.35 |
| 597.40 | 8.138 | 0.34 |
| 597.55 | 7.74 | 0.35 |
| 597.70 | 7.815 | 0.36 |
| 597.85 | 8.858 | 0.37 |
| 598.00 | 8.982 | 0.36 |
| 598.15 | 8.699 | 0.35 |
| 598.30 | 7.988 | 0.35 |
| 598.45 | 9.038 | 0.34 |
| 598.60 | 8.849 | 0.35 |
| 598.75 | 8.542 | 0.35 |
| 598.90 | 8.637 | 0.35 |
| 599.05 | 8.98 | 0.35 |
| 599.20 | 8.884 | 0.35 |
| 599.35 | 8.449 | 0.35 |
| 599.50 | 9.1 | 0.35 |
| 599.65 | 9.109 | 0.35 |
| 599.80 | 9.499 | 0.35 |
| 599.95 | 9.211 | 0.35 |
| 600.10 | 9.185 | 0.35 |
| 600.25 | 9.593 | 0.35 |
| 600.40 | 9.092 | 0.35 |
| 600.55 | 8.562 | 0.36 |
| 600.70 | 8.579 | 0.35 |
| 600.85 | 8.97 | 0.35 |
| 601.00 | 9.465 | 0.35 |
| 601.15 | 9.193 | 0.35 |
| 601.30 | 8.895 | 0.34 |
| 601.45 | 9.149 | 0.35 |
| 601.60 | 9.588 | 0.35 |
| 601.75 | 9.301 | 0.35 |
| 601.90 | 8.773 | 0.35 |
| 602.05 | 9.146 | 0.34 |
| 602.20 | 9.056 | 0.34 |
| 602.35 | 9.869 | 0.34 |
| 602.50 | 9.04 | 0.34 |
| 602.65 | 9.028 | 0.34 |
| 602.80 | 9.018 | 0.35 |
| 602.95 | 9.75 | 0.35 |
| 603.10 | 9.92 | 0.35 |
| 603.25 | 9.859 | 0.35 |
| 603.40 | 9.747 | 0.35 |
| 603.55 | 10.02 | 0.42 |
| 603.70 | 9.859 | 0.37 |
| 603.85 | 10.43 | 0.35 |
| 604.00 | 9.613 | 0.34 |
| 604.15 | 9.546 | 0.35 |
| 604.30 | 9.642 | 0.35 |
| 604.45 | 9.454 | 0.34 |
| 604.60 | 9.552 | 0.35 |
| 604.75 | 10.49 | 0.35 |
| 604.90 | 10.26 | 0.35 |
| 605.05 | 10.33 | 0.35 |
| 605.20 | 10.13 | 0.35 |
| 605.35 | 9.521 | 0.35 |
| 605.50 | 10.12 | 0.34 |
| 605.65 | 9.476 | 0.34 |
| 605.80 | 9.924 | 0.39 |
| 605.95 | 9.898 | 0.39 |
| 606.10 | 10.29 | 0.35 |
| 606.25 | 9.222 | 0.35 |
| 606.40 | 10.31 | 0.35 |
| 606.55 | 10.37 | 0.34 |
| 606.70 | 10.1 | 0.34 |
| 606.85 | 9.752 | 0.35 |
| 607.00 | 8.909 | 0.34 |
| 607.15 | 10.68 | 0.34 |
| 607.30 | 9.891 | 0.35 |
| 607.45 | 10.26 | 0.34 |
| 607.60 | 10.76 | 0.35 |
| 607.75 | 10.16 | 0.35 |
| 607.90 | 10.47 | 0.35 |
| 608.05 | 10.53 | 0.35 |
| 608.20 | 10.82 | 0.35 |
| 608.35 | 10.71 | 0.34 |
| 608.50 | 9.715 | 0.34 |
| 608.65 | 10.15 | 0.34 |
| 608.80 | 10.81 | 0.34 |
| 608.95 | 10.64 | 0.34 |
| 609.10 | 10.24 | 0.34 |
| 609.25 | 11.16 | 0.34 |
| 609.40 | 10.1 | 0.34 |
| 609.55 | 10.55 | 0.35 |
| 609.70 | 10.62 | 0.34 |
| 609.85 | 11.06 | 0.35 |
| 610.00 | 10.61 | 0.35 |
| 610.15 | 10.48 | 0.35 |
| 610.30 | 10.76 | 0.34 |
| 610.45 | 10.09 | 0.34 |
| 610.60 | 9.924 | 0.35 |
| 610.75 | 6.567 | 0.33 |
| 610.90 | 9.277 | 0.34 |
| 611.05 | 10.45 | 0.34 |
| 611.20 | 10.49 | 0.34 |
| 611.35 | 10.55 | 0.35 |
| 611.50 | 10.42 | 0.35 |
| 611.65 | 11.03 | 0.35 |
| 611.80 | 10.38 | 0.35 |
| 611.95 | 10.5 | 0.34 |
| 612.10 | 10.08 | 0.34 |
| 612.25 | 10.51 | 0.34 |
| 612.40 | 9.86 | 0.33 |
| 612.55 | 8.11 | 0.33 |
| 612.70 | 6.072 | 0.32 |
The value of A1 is -0.029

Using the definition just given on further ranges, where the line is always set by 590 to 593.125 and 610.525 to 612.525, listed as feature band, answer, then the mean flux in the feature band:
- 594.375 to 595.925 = -0.25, 8.49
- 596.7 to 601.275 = -0.48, 8.76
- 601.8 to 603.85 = -0.23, 9.5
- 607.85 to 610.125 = -0.24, 10.5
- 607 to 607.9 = -0.09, 10.2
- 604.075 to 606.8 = -0.29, 9.92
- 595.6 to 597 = -0.12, 8.14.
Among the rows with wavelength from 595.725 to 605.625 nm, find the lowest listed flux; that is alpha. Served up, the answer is 7.635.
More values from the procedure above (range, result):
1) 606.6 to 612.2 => 6.567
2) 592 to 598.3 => 6.912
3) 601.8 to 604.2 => 8.773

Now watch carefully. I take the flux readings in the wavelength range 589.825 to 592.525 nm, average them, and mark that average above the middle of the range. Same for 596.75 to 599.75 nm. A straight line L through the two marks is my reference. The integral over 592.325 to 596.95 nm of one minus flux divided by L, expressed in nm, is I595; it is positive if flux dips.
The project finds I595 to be -0.46 nm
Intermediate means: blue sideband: 6.29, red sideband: 8.58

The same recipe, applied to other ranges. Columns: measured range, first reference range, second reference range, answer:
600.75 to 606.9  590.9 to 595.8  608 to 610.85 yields -0.13 nm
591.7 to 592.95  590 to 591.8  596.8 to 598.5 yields -0.19 nm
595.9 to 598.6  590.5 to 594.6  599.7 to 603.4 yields 0.04 nm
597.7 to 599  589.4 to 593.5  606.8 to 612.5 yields -0.15 nm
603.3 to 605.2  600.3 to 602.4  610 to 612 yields -0.10 nm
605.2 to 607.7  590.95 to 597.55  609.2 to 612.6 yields -0.10 nm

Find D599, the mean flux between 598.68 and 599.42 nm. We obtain 8.7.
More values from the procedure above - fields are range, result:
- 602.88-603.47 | 9.82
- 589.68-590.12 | 2.8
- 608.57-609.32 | 10.6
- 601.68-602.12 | 9.07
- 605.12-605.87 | 9.84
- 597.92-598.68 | 8.71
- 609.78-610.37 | 10.7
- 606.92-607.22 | 9.78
